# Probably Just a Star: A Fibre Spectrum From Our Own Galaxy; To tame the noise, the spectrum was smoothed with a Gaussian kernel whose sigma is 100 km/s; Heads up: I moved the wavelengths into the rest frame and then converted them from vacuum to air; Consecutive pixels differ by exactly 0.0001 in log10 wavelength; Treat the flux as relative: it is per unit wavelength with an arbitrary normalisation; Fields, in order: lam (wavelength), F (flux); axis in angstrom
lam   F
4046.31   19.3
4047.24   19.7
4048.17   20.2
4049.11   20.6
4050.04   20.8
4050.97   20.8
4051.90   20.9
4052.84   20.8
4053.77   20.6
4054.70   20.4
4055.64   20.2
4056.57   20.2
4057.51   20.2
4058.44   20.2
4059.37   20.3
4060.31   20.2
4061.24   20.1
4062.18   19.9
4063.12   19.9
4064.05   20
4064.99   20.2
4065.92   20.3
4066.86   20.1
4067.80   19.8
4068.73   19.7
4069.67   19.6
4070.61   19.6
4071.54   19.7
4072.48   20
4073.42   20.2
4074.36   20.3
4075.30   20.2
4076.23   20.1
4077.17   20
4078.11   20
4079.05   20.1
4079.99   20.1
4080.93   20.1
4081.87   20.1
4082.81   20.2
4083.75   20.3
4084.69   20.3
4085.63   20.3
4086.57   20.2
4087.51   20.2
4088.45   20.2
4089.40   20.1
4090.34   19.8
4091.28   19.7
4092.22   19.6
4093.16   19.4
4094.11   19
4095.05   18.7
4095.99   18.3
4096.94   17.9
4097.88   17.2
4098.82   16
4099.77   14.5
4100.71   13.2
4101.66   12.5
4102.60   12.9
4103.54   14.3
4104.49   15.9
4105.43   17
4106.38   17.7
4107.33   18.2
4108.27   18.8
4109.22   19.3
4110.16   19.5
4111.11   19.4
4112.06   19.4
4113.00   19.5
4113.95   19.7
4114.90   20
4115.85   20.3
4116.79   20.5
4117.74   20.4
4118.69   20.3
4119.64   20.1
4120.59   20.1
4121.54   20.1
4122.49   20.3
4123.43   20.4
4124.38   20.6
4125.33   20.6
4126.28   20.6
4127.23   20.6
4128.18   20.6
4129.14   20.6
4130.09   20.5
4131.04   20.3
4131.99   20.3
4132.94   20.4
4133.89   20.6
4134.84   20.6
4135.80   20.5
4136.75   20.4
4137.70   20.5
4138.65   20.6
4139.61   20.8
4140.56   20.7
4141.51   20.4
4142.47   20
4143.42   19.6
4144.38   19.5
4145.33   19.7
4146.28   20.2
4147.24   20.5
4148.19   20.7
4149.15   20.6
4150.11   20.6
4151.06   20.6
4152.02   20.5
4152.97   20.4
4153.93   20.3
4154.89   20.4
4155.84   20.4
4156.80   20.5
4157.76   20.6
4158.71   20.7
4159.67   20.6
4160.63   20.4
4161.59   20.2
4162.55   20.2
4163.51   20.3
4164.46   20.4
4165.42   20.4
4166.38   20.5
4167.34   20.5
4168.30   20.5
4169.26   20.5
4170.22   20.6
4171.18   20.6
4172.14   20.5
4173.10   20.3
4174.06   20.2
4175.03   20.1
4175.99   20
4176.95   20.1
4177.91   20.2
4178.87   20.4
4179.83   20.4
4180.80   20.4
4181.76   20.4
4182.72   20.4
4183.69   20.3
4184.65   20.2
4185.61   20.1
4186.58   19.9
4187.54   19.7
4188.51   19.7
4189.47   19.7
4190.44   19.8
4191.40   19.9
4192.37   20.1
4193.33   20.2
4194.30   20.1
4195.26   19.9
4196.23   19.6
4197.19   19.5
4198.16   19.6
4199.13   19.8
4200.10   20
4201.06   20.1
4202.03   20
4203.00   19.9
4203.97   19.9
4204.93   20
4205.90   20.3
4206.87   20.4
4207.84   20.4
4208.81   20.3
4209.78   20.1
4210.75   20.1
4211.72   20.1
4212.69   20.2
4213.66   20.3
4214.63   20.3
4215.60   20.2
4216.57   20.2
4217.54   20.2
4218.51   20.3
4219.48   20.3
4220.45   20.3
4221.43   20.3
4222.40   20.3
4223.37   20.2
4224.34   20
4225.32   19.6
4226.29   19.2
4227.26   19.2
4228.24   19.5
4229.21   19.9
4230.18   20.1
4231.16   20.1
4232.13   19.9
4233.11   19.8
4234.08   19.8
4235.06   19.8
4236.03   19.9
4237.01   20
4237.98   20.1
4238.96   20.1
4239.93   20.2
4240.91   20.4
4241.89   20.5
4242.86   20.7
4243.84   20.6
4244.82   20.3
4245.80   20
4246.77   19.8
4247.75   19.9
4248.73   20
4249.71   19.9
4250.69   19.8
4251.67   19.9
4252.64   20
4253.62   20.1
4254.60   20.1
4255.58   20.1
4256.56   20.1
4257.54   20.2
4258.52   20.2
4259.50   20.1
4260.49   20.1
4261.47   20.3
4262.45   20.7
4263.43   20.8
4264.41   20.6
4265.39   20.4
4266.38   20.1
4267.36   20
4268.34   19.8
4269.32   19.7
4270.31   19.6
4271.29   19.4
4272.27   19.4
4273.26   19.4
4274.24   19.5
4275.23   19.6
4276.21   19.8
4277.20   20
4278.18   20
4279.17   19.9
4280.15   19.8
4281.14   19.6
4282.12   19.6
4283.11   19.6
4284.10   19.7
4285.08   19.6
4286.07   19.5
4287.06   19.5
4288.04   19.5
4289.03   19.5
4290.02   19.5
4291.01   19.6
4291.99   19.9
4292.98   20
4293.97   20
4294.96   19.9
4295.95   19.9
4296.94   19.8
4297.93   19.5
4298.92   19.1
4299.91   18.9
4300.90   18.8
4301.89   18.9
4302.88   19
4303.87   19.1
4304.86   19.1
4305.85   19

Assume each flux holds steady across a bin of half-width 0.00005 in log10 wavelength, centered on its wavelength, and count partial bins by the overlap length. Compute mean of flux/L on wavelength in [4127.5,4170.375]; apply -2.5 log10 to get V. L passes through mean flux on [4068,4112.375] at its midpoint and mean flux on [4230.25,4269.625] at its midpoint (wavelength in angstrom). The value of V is -0.06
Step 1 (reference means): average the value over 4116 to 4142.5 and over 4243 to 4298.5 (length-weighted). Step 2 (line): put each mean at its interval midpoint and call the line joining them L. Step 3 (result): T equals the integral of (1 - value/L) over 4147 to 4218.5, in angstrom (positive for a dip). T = 0.0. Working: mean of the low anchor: 20.4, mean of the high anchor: 19.9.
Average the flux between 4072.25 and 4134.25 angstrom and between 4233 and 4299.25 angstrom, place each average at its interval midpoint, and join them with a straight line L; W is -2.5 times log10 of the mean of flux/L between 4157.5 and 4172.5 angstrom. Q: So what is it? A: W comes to -0.05 mag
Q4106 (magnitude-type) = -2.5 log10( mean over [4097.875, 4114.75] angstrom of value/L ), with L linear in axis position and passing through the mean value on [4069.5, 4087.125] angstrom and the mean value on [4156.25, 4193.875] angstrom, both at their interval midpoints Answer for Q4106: 0.184 mag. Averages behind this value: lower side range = 20.1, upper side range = 20.3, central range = 17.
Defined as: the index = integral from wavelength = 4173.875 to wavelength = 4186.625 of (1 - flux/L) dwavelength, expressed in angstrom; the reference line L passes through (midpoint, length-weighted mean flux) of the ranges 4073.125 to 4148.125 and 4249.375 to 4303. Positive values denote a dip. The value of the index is -0.4 angstrom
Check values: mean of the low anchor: 19.4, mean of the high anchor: 19.8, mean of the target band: 20.2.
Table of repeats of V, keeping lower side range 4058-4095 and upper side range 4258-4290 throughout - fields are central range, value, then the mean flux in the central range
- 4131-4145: -0.02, 20.3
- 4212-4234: -0.01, 20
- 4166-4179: -0.02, 20.4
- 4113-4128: -0.02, 20.3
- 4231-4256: -0.01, 20.1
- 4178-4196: -0.01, 20.1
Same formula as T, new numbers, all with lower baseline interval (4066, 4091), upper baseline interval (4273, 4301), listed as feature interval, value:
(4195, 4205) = 0.0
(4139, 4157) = -0.4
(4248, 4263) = -0.3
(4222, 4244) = -0.3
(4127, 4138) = -0.3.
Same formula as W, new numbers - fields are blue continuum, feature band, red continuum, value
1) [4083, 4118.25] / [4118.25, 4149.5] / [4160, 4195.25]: -0.07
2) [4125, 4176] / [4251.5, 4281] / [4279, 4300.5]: -0.01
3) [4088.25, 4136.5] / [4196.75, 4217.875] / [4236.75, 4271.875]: -0.02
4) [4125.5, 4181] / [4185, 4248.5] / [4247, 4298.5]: 0.00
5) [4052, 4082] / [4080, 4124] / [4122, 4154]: 0.08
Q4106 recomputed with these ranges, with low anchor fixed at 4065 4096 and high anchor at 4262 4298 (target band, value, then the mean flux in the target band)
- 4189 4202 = -0.001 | 19.9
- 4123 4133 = -0.032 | 20.5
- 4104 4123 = 0.032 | 19.3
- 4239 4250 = -0.021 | 20.2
